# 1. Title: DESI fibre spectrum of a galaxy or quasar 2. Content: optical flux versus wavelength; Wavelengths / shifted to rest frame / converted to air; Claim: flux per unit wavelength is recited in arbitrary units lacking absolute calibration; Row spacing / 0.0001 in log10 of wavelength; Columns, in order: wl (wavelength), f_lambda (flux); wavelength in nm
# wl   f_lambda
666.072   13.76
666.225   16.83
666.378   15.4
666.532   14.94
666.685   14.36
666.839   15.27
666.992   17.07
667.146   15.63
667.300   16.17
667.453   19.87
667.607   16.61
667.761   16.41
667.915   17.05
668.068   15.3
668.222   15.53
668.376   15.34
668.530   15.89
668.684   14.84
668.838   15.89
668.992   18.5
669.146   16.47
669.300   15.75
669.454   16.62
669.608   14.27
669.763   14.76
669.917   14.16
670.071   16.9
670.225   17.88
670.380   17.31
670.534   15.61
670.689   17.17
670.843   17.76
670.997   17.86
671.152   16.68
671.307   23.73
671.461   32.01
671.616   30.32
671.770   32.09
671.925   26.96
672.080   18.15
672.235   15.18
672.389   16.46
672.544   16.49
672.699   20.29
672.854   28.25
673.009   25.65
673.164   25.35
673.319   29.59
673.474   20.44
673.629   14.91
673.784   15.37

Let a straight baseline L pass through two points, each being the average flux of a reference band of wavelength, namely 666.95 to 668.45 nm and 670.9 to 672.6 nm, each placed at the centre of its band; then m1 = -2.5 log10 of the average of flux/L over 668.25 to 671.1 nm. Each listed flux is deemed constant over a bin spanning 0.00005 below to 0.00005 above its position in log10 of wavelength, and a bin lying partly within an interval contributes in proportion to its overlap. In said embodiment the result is 0.187 mag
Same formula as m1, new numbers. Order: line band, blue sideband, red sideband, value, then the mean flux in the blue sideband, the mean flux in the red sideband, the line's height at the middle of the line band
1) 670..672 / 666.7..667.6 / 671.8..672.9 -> -0.11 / 16.6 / 20.5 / 19.5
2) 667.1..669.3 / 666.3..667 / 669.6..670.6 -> -0.06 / 15.3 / 15.9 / 15.6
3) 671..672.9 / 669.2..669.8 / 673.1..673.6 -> -0.10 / 15.4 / 24.1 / 21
